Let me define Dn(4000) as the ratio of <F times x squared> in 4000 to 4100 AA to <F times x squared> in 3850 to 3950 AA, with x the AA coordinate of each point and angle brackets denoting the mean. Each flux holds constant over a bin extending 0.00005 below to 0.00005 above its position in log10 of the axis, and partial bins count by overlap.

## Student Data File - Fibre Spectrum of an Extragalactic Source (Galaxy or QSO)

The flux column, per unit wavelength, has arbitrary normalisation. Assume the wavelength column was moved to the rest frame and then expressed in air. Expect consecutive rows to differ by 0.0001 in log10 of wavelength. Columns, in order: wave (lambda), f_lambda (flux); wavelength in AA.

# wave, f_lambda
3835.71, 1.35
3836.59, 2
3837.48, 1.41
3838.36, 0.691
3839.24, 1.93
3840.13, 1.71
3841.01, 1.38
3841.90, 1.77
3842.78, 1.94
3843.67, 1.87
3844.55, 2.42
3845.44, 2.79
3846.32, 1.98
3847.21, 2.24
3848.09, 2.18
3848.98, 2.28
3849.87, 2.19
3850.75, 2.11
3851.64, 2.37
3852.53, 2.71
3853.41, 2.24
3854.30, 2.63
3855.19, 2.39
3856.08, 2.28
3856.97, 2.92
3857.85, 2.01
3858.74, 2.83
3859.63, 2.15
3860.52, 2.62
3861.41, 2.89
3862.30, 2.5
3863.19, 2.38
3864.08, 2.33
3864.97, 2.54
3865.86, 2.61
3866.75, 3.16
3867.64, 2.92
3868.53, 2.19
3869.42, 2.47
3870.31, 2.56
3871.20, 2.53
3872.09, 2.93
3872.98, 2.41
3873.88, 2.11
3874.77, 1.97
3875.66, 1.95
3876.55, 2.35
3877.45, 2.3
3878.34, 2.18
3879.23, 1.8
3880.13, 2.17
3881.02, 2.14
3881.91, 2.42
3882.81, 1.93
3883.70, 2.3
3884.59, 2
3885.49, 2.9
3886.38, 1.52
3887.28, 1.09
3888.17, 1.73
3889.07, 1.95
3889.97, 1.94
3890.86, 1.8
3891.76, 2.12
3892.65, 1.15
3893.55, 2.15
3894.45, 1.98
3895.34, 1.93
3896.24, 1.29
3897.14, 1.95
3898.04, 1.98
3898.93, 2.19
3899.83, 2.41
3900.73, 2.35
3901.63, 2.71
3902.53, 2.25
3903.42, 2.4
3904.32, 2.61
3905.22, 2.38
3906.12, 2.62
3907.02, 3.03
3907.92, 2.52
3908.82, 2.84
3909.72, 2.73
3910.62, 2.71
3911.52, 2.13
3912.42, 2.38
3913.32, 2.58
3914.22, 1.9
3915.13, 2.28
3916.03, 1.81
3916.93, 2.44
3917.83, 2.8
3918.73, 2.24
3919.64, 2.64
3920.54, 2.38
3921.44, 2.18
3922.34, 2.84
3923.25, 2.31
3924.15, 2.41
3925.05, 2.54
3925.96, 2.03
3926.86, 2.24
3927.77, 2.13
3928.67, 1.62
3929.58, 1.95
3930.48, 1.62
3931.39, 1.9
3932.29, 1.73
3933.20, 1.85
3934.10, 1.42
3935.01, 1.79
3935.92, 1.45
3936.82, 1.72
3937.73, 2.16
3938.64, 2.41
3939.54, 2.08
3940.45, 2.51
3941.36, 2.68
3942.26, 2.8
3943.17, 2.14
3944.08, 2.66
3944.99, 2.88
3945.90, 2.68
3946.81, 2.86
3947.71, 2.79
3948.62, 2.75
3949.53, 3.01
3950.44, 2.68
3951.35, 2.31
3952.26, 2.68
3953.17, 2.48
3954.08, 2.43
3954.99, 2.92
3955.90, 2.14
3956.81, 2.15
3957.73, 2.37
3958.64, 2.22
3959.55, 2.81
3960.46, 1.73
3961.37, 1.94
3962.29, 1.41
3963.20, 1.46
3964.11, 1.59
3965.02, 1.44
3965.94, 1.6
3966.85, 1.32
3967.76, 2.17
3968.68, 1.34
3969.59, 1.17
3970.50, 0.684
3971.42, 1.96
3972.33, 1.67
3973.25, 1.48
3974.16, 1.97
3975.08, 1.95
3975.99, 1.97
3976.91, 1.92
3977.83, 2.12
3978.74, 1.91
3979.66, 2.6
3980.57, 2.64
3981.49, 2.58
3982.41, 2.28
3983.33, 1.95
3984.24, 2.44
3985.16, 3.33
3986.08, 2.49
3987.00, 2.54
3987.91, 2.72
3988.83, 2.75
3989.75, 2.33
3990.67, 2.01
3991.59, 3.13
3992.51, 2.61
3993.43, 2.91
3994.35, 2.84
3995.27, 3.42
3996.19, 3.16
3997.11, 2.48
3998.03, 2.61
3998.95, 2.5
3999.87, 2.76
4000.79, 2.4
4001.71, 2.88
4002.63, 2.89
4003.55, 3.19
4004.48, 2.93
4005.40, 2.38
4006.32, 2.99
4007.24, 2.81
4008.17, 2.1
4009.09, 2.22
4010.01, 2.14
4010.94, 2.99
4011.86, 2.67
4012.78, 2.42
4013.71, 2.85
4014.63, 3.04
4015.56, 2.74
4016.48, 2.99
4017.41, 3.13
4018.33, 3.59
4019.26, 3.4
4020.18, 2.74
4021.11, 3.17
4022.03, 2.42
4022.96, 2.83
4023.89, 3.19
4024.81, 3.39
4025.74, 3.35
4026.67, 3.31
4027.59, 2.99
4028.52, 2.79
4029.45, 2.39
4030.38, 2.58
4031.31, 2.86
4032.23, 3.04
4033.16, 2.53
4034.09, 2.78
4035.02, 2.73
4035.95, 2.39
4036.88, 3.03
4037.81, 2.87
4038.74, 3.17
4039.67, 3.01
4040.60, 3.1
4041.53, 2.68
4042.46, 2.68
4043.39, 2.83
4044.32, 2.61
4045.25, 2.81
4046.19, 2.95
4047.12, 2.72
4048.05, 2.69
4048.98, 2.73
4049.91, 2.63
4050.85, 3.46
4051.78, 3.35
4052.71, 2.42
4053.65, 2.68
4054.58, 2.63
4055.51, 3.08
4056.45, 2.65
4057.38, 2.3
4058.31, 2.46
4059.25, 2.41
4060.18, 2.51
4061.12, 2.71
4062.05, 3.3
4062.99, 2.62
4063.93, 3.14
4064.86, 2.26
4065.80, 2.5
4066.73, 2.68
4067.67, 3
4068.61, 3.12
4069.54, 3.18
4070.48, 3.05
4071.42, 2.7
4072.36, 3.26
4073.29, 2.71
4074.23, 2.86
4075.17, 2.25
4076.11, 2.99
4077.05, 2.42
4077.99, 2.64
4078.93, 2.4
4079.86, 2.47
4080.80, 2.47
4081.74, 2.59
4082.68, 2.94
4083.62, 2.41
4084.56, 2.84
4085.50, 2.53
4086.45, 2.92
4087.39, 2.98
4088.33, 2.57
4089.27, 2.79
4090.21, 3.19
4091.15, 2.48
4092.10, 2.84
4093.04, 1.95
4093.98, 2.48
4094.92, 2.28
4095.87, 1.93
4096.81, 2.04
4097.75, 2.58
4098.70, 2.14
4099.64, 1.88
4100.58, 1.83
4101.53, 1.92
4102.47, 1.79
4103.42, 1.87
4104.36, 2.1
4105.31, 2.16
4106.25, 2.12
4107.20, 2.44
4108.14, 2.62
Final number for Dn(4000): 1.29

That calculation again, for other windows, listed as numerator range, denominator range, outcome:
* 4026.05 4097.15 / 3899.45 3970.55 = 1.30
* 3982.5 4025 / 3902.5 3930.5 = 1.22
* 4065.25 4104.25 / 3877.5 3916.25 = 1.28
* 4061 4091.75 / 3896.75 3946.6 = 1.30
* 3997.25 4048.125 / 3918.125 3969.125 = 1.34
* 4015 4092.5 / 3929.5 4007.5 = 1.28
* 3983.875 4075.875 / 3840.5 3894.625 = 1.36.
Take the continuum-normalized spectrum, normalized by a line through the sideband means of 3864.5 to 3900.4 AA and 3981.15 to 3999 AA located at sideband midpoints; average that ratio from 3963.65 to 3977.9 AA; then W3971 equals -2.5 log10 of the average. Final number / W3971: 0.49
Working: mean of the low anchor 2.15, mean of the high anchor 2.66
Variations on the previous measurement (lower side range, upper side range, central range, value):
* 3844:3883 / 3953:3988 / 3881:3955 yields -0.02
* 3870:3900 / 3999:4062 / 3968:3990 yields 0.20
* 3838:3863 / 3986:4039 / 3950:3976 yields 0.33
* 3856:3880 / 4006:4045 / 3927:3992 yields 0.23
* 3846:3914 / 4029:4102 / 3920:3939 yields 0.18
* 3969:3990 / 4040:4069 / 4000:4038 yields -0.15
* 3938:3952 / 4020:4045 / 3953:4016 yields 0.17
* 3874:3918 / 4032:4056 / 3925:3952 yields 0.06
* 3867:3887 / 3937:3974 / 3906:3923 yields -0.12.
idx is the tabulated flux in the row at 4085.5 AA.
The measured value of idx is 2.53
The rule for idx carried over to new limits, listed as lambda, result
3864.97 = 2.54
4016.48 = 2.99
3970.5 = 0.684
